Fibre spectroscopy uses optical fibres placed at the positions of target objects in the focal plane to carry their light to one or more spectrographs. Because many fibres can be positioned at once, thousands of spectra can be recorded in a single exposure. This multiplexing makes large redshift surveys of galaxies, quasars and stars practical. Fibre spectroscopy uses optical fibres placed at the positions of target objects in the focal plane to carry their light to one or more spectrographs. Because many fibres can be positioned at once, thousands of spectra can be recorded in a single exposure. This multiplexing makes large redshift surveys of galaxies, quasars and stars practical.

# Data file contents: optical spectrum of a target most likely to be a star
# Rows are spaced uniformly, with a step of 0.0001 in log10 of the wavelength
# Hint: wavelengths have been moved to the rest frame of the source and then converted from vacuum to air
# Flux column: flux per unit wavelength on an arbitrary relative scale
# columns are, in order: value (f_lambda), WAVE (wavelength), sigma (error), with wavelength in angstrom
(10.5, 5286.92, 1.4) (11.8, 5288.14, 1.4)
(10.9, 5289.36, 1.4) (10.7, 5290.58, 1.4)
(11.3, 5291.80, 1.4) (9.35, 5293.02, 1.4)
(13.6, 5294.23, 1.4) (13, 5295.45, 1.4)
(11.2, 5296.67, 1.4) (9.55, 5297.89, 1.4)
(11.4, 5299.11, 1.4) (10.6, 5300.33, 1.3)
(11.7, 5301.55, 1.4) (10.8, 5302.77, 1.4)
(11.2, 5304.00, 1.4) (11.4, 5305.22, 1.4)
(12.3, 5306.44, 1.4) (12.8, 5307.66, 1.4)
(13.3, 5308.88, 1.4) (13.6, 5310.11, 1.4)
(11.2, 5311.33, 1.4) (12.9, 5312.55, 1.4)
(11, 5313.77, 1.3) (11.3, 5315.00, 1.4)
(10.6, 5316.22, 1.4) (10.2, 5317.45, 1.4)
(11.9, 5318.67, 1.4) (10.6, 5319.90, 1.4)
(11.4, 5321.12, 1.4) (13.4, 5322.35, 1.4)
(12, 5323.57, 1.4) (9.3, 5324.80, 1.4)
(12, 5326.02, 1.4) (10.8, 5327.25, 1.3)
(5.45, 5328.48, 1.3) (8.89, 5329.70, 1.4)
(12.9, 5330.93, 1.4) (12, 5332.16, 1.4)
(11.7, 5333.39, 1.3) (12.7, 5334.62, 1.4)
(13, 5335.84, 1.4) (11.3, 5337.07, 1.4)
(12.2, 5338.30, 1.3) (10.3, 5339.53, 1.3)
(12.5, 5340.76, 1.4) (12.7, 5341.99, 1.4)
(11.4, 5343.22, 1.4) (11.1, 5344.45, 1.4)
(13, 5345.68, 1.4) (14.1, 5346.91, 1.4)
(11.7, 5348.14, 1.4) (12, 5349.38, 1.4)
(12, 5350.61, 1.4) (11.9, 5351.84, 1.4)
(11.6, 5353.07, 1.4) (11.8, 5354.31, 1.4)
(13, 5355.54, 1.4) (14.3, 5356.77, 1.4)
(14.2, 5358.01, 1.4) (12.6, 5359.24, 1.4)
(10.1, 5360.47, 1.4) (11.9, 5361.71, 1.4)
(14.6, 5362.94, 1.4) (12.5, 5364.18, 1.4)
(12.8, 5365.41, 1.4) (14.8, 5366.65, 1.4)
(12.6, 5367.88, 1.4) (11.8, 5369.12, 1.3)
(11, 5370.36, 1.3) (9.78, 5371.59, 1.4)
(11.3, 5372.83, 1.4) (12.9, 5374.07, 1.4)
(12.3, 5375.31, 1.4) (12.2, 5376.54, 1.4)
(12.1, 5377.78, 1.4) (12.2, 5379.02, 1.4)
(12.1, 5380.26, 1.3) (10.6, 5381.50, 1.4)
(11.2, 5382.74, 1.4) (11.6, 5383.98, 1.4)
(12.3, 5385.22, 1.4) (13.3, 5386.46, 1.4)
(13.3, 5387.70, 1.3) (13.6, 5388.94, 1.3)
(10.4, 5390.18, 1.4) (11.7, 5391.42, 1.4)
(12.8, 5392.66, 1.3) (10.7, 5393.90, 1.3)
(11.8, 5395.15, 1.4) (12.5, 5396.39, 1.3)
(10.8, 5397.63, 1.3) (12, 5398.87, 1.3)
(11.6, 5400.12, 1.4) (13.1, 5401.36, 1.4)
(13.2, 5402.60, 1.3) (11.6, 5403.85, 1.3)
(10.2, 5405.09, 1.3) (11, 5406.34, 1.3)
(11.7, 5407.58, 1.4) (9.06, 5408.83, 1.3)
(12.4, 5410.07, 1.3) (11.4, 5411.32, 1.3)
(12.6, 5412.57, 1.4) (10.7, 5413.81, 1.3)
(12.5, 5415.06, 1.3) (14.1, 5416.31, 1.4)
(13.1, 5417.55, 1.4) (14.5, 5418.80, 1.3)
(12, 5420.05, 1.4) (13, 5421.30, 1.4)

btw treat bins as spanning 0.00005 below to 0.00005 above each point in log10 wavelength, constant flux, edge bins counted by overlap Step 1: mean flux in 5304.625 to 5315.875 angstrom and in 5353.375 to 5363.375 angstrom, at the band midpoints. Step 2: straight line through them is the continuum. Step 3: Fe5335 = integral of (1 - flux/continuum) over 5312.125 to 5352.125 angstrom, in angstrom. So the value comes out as 3.0 angstrom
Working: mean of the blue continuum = 12.2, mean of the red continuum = 12.7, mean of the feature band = 11.5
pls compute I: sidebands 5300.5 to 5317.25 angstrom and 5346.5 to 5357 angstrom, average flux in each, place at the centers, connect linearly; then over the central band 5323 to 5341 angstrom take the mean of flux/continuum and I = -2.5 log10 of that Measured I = 0.094 mag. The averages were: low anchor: 11.8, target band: 11.1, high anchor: 12.4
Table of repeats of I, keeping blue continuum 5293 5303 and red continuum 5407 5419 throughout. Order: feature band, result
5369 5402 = 0.01 mag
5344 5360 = -0.07 mag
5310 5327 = 0.01 mag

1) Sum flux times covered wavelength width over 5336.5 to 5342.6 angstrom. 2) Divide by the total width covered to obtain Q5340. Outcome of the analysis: 11.8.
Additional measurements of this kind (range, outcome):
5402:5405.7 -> 11.7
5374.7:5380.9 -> 12.2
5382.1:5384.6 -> 11.4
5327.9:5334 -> 10.2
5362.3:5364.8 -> 13.6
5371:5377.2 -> 11.7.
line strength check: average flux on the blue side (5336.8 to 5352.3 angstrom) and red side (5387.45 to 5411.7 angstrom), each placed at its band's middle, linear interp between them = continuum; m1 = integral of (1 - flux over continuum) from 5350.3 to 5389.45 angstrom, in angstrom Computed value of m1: -1.4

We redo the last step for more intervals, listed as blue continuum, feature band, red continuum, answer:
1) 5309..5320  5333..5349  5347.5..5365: 0.0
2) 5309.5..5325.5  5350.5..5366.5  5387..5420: -1.2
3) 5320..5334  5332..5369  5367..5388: -3.4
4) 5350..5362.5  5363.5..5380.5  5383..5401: 0.1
